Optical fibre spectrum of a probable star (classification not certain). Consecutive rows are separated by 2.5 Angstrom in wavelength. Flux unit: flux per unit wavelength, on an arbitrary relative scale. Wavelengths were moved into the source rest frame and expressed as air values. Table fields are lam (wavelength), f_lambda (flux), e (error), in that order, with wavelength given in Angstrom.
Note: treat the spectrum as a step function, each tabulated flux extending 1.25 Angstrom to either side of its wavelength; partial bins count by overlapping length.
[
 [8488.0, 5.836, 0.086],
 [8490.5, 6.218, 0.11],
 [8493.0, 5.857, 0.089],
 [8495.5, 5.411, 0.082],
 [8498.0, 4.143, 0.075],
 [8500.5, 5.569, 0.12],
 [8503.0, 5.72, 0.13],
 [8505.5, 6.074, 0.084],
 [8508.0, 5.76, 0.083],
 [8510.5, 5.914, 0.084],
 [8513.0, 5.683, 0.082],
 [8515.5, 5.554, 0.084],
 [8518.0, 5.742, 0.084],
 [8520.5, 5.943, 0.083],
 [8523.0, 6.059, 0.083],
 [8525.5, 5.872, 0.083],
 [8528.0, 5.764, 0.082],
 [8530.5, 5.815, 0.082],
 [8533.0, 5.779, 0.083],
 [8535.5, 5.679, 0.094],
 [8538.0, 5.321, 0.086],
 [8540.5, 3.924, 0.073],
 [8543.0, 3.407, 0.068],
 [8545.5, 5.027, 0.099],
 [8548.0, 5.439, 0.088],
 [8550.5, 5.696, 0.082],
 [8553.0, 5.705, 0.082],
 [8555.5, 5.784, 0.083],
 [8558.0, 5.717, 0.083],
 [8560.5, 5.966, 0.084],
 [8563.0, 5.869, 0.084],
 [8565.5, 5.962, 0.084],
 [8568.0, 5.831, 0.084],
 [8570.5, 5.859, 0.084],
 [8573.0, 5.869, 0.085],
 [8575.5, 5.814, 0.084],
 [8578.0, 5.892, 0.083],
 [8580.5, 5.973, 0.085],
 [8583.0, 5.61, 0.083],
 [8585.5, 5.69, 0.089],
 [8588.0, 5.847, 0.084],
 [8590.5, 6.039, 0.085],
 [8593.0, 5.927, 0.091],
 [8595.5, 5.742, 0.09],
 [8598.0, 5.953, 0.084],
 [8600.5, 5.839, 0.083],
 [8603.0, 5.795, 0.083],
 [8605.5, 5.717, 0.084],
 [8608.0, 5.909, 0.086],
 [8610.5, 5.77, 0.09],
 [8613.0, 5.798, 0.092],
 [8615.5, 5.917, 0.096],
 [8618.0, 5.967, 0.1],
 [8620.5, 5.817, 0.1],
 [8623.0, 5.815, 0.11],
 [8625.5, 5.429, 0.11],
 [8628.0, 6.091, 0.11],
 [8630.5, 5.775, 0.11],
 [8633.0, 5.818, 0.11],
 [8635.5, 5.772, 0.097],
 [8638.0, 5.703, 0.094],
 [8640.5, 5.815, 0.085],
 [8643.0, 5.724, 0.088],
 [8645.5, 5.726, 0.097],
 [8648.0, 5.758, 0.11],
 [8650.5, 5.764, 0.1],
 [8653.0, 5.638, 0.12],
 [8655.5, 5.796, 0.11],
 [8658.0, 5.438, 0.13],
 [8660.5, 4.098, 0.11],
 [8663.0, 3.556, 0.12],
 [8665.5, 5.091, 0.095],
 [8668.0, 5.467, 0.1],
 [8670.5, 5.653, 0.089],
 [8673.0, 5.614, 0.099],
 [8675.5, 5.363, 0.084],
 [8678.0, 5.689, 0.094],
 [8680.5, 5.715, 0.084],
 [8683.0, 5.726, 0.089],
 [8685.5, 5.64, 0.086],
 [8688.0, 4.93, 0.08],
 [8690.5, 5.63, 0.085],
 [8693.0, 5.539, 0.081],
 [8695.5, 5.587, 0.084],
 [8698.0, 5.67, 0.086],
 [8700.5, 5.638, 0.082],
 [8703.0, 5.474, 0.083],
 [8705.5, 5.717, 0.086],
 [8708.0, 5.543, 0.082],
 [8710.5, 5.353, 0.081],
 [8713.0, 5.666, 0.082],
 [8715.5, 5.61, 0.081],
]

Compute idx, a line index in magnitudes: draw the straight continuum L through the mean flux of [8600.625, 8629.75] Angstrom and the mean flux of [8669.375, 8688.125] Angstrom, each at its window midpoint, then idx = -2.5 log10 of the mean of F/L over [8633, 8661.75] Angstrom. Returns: 0.02 mag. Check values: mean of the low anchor 5.82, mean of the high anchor 5.58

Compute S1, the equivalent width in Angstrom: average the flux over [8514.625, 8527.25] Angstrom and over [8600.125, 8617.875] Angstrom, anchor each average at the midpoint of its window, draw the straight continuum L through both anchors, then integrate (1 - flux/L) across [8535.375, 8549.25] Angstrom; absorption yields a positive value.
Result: 2.6 Angstrom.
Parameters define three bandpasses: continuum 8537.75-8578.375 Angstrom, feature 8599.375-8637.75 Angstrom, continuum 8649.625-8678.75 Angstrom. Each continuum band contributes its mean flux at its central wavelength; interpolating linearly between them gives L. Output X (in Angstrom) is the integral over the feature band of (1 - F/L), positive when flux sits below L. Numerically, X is -3.4 Angstrom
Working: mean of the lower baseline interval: 5.47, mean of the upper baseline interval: 5.25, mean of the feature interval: 5.81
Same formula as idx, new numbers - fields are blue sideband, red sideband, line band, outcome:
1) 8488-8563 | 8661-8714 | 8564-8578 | -0.068 mag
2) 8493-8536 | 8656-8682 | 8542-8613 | -0.045 mag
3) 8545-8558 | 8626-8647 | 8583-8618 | -0.026 mag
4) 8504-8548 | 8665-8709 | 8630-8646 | -0.045 mag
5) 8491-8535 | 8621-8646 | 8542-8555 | 0.118 mag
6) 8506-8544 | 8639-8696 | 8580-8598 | -0.070 mag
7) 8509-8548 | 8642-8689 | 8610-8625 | -0.082 mag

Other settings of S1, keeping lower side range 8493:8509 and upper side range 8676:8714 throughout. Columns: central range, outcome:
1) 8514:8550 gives 0.6 Angstrom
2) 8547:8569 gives -1.1 Angstrom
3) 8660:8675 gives 1.6 Angstrom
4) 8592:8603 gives -0.7 Angstrom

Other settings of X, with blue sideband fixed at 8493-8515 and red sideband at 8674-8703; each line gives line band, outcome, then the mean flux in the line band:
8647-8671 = 1.50 Angstrom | 5.21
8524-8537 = -0.53 Angstrom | 5.78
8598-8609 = -0.54 Angstrom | 5.83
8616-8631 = -0.73 Angstrom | 5.82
